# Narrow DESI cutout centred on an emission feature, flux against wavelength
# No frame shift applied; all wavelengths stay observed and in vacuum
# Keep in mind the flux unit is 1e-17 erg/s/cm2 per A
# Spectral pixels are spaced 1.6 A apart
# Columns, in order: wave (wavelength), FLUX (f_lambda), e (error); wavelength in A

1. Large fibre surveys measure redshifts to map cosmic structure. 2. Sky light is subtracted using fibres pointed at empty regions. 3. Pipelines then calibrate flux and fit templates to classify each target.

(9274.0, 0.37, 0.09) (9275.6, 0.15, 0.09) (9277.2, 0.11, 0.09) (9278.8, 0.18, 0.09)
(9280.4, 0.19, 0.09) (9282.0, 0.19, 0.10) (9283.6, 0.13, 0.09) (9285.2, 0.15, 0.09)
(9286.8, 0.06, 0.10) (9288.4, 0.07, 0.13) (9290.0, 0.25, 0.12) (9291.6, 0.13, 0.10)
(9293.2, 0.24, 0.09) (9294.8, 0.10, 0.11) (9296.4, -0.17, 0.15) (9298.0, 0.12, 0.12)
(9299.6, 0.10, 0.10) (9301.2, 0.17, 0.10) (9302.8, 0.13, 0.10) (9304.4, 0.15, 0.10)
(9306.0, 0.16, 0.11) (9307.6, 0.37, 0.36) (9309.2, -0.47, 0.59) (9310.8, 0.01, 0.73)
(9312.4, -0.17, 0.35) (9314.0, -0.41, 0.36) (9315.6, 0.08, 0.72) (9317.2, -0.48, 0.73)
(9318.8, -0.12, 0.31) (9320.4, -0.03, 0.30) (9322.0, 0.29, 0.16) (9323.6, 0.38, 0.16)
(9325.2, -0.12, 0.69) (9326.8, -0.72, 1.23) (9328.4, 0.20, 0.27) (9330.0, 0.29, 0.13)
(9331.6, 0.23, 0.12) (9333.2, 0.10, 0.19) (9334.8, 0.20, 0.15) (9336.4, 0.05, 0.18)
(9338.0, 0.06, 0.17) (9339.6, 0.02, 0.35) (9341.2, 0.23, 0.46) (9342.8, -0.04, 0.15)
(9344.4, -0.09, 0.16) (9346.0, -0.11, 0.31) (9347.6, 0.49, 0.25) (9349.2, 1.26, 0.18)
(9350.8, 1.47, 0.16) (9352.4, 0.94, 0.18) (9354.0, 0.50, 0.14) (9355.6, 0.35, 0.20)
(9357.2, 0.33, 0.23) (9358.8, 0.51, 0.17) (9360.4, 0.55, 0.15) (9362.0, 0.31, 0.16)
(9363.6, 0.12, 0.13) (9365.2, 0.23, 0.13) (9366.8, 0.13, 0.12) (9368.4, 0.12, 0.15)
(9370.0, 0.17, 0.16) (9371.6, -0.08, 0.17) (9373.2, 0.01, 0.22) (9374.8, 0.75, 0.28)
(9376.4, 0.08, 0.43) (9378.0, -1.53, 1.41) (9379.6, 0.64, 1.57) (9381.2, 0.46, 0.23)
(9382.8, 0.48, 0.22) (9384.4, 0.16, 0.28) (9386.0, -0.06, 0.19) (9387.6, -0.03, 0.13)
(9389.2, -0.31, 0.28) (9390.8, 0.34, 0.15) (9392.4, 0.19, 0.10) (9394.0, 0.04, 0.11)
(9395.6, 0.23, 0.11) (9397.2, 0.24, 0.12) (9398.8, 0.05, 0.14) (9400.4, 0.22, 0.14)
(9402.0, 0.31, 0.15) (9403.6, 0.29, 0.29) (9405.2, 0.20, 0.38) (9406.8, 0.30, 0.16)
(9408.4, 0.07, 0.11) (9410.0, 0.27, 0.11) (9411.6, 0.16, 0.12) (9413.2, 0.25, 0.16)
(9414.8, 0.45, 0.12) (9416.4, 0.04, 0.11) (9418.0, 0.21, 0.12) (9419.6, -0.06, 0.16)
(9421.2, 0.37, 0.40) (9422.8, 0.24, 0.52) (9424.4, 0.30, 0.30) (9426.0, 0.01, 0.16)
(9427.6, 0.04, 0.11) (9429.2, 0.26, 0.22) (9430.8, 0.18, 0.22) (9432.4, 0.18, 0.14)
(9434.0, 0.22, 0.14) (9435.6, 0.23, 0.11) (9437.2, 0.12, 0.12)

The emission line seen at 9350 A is H-beta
